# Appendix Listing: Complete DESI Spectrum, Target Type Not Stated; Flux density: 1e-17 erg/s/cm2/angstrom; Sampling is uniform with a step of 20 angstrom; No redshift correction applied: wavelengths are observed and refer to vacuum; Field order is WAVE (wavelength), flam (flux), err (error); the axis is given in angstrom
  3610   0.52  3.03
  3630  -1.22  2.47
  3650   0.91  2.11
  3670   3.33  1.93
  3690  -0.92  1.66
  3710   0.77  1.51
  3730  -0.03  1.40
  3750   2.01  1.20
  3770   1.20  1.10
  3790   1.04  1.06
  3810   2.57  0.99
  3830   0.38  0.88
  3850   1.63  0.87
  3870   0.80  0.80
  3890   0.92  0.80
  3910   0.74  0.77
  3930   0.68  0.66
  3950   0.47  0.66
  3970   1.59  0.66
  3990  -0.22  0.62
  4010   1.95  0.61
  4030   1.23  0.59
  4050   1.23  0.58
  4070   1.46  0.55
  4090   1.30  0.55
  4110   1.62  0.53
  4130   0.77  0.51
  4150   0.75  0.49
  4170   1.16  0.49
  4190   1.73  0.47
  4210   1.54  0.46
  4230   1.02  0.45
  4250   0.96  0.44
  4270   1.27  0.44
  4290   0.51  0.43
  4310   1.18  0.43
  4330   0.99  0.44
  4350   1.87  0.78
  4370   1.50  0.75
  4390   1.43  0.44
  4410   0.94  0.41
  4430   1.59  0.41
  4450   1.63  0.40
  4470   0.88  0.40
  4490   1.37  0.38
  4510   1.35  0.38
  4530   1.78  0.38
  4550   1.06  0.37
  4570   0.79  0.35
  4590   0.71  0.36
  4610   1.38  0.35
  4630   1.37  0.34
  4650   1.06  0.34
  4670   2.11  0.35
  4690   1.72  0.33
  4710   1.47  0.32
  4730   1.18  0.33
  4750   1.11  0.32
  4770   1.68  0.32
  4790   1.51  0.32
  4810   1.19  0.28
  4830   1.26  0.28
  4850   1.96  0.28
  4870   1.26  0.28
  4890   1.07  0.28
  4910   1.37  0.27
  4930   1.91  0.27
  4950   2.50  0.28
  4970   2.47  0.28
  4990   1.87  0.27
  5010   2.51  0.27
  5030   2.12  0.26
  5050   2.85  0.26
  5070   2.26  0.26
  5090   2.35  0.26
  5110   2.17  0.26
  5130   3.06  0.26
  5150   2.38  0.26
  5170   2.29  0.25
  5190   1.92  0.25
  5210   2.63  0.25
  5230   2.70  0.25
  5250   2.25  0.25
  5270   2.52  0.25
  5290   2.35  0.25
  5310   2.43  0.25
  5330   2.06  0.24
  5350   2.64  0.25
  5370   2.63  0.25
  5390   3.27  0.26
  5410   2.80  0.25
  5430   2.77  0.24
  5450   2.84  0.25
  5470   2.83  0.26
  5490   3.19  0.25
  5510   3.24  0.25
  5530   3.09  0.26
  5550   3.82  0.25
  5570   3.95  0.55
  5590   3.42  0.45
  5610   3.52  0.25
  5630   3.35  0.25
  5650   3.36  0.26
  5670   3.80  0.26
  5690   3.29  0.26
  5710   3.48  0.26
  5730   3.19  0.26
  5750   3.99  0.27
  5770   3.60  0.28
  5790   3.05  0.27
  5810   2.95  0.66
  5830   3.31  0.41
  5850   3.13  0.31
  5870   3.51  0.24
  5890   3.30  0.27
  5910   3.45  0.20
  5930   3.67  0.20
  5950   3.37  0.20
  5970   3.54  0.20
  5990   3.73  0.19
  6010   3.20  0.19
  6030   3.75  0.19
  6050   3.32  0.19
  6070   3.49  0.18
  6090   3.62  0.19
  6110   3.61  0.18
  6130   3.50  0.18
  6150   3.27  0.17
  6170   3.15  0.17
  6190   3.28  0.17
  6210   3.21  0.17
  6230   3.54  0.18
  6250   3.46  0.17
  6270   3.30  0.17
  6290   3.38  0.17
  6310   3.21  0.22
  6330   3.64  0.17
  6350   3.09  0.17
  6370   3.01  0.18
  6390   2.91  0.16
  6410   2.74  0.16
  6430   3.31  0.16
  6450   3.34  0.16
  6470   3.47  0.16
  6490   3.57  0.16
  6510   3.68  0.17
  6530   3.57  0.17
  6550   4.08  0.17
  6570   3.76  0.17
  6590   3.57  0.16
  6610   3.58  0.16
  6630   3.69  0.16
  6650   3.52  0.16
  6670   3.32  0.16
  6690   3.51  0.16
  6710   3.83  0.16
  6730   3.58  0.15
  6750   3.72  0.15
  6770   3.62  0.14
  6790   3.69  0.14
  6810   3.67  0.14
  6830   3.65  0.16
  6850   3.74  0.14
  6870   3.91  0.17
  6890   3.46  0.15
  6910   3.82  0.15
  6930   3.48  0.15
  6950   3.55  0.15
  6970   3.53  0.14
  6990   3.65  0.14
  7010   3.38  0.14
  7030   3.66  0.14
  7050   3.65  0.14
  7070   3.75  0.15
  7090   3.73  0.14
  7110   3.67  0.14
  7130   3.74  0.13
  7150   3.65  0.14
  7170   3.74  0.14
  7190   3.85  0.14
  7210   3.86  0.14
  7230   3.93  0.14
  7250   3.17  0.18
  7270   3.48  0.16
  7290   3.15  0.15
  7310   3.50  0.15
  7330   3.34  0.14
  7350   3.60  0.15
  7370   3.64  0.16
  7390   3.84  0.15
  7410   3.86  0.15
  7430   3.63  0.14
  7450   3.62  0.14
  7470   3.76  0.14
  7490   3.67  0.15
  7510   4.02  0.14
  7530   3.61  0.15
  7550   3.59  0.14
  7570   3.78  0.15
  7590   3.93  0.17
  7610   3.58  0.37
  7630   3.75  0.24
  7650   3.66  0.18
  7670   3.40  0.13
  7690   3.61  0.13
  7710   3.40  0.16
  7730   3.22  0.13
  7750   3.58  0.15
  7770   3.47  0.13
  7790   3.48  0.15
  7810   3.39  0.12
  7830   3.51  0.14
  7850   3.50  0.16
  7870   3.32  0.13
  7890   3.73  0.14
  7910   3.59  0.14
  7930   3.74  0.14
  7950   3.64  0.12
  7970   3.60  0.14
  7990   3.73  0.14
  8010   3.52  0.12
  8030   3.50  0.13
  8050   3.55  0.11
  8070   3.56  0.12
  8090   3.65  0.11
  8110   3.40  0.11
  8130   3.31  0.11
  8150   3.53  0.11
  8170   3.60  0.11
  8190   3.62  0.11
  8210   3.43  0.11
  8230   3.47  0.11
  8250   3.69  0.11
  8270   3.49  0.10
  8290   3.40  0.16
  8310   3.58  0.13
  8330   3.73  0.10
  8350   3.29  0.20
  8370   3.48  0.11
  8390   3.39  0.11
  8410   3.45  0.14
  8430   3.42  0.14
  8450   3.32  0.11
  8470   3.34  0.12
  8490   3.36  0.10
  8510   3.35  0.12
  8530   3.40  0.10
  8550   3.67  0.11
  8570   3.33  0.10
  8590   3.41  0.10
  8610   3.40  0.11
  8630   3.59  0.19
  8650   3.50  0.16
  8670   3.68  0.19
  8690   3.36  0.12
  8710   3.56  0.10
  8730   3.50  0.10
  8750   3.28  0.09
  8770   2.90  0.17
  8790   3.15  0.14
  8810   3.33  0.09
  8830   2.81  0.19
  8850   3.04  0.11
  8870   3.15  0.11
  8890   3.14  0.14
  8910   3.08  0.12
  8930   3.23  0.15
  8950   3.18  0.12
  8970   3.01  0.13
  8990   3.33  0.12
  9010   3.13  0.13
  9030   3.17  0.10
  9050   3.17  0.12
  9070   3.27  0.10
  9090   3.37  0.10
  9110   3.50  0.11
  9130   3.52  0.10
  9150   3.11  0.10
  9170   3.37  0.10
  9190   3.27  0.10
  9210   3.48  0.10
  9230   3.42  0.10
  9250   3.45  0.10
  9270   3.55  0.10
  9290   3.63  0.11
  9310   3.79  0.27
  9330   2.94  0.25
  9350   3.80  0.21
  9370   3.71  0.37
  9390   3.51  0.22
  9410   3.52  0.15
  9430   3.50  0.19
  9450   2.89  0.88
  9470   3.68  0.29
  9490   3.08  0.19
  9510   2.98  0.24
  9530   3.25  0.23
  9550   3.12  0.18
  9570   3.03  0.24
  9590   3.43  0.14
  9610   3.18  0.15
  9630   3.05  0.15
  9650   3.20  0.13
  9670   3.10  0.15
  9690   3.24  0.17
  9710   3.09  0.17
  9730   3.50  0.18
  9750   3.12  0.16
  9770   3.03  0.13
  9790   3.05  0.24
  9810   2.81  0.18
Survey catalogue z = 0.24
